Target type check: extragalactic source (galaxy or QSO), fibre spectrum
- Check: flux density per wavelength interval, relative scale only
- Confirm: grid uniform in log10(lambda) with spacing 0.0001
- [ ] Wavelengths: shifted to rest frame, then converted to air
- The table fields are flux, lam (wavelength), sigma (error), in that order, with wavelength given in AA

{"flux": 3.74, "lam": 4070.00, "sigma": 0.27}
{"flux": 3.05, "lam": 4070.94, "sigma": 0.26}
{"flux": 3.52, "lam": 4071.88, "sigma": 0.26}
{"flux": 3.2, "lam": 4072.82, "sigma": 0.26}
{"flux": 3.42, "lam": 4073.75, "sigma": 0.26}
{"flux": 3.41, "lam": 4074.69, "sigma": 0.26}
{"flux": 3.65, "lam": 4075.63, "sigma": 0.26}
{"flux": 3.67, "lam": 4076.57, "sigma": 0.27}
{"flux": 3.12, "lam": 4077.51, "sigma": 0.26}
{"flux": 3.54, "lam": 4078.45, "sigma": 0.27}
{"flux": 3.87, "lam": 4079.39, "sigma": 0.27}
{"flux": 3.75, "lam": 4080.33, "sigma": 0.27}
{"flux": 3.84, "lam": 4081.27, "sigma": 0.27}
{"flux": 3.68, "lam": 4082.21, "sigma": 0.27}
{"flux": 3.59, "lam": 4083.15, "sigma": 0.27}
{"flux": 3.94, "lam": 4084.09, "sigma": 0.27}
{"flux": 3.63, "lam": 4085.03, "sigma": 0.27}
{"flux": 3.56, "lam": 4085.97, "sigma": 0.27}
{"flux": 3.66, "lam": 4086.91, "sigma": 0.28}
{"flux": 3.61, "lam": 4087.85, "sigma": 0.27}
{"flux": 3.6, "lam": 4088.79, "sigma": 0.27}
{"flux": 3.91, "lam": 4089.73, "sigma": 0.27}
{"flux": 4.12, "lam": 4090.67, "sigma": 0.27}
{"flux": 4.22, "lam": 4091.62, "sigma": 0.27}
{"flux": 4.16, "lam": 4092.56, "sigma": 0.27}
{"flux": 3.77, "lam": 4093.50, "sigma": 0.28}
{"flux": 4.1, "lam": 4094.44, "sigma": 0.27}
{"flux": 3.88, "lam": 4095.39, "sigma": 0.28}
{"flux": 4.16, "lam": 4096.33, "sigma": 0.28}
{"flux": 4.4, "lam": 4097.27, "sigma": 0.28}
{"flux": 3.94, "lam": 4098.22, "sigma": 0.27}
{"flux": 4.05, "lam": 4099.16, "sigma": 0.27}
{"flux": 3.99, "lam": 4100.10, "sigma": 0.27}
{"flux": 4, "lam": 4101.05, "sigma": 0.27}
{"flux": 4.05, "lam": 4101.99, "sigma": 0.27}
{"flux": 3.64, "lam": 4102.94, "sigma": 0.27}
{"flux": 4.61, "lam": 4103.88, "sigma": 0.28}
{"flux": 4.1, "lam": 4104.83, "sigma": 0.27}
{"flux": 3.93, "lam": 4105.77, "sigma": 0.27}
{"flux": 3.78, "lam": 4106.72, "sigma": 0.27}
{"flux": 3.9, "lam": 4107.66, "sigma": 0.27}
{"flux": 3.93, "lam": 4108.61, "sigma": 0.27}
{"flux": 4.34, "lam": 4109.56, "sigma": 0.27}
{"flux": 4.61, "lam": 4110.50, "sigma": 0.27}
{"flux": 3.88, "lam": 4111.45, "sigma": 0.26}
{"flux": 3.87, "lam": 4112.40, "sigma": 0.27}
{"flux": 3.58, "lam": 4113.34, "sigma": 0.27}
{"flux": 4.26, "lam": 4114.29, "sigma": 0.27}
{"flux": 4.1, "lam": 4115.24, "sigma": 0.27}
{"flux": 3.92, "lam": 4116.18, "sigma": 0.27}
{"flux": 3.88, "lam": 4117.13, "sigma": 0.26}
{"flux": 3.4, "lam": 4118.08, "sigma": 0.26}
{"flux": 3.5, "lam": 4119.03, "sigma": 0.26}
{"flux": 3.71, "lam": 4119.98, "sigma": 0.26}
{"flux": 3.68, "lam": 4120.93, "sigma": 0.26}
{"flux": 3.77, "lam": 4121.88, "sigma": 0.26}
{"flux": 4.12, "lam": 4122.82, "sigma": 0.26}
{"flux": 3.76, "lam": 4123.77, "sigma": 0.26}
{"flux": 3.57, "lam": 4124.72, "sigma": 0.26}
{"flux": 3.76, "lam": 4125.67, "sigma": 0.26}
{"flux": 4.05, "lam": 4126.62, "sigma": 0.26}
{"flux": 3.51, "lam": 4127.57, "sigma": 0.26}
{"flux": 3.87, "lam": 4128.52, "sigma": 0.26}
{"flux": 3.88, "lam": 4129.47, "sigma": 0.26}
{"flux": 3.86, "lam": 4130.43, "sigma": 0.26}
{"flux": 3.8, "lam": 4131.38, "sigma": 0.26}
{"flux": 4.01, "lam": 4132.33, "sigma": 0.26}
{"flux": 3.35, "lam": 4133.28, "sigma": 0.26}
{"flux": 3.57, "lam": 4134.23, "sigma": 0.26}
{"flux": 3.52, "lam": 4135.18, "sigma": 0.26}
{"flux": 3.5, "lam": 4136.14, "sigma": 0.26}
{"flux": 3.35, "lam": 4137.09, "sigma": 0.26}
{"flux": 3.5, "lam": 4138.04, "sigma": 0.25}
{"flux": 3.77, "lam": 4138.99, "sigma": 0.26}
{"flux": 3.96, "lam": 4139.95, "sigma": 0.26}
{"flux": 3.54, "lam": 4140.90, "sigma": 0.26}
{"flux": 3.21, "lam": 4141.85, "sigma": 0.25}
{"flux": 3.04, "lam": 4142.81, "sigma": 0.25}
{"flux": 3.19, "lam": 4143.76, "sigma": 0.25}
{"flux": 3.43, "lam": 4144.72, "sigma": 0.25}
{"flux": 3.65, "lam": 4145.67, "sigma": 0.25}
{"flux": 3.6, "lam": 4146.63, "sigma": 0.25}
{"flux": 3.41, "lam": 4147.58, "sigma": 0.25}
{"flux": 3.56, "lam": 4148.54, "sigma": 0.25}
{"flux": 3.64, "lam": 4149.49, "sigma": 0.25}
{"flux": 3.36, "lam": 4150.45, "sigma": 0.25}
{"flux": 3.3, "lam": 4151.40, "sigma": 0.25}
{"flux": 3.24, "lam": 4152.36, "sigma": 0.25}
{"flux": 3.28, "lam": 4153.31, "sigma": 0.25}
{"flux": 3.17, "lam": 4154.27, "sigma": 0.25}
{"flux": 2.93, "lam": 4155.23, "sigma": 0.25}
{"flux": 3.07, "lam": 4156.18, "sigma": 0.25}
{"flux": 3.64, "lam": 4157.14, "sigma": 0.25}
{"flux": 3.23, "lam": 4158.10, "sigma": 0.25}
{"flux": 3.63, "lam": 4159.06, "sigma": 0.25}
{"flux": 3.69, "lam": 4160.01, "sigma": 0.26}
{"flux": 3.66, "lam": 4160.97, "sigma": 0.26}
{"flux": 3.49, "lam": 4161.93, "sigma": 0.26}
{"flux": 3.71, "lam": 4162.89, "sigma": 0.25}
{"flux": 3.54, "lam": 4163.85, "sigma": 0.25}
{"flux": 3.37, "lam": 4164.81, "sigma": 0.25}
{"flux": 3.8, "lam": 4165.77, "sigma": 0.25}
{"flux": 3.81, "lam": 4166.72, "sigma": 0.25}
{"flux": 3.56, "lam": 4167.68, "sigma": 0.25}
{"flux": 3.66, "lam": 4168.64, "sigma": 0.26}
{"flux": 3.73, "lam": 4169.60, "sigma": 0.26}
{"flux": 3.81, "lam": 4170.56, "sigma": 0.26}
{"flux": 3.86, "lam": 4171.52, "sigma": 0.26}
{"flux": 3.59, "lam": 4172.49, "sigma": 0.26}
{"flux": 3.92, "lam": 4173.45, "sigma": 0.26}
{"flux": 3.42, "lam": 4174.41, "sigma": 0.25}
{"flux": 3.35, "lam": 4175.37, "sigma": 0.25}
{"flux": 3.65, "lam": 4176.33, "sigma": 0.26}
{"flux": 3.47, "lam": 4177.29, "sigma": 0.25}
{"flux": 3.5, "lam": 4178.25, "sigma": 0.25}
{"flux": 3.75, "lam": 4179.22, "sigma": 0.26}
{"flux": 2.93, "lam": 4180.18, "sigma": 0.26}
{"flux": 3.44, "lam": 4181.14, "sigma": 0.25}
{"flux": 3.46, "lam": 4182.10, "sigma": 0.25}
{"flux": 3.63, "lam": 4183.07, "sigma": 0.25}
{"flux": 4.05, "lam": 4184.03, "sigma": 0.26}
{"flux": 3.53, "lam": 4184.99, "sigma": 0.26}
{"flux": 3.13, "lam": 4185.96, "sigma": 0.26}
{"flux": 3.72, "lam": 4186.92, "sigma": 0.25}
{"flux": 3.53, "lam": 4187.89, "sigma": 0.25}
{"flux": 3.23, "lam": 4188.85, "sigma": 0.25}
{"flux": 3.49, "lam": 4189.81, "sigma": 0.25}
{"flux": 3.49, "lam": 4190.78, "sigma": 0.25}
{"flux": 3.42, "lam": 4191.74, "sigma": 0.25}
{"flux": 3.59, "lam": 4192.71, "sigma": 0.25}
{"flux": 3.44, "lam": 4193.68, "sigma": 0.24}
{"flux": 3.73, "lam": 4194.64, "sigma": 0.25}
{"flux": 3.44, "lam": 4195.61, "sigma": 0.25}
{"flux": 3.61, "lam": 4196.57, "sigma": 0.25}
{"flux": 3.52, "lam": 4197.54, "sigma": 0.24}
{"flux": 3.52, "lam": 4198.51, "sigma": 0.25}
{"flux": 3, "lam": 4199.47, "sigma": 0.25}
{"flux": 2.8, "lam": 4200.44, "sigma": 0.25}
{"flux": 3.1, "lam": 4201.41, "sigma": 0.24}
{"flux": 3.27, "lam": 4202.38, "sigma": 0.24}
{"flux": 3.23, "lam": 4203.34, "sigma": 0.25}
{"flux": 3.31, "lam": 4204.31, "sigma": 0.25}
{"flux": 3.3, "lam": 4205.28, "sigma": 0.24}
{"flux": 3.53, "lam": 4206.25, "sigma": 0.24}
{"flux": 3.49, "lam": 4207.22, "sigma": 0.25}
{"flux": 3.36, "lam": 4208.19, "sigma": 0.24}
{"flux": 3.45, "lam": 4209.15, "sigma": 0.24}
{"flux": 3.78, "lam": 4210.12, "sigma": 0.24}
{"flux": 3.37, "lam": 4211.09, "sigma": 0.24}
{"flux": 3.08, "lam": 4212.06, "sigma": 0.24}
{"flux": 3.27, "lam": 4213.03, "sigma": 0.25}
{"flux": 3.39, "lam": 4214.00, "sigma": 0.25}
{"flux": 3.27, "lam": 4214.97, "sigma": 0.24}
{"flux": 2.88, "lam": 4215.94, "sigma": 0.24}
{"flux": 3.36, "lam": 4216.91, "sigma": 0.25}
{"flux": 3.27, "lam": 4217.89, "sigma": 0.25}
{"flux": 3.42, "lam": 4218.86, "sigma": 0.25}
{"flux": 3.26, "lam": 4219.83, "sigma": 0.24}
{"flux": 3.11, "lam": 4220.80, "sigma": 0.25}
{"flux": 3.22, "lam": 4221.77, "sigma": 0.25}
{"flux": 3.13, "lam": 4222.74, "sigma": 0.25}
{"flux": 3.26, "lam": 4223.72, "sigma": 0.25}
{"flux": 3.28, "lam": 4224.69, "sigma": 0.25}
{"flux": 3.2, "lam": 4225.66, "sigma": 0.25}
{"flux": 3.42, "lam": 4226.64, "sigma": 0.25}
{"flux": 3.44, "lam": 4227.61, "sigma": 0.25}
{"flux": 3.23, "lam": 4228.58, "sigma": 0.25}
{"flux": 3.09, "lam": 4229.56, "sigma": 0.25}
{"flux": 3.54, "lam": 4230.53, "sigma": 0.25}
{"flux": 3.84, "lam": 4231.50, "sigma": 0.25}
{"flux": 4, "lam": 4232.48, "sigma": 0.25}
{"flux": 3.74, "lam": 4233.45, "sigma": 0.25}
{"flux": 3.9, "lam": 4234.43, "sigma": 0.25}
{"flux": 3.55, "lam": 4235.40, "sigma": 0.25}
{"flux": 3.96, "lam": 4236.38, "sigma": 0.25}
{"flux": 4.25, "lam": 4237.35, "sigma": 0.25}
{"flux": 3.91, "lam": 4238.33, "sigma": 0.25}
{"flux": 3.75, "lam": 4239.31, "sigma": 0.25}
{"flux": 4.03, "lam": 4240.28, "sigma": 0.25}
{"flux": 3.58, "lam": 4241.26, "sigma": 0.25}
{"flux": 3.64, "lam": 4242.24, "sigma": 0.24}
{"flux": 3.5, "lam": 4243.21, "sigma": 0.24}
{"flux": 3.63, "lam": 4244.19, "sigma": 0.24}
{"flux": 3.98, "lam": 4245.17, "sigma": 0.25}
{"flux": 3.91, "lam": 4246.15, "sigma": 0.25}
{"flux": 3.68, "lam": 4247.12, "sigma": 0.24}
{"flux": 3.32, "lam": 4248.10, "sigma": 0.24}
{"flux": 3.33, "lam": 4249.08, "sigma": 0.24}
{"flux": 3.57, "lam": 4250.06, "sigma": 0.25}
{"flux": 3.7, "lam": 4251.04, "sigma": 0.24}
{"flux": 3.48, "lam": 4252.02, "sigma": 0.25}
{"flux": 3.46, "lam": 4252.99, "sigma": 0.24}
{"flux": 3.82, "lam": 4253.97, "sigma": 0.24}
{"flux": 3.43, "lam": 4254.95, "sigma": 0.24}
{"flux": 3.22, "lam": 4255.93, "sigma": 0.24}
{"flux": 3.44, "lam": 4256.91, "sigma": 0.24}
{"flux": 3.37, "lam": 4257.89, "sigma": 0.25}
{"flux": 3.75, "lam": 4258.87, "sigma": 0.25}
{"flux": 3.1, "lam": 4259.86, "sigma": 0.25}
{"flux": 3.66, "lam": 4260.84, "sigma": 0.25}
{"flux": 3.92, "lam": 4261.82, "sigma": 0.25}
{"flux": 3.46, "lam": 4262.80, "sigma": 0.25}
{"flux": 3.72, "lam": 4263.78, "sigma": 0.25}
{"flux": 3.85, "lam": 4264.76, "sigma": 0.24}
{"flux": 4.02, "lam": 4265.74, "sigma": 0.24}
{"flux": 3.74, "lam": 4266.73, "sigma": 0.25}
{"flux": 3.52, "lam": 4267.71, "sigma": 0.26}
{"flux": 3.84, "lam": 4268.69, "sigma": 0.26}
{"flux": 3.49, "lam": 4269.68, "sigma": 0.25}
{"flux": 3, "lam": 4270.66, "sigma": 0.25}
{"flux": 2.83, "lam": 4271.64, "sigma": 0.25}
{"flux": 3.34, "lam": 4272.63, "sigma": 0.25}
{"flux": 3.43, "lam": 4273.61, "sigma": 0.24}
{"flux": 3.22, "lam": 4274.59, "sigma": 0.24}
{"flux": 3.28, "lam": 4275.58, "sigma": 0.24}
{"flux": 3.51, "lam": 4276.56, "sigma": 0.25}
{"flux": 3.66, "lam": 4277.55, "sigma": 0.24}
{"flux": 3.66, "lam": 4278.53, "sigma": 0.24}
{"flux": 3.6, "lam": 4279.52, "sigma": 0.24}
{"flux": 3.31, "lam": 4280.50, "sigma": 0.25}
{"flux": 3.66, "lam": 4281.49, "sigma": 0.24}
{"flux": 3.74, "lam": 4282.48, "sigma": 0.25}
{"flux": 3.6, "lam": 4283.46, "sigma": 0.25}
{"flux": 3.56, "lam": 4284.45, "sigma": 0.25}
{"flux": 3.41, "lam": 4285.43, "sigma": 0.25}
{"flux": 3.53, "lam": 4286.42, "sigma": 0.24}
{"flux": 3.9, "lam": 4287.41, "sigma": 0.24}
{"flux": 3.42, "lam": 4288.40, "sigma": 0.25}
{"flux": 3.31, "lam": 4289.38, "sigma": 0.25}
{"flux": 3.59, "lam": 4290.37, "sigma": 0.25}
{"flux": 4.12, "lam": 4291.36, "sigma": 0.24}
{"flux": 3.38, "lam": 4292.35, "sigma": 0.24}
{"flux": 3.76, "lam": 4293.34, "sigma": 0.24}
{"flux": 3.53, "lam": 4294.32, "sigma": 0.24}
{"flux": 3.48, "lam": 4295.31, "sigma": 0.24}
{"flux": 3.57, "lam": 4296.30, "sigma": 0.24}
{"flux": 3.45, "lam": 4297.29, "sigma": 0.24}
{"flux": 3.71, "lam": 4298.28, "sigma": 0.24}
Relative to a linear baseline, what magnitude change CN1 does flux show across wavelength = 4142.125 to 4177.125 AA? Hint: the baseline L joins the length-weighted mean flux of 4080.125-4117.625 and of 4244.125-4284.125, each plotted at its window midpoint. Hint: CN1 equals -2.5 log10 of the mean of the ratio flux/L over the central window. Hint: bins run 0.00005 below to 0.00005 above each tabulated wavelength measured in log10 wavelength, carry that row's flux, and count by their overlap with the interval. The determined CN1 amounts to 0.09 mag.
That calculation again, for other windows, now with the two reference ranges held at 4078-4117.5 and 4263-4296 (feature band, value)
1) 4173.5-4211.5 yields 0.088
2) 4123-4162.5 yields 0.092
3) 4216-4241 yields 0.042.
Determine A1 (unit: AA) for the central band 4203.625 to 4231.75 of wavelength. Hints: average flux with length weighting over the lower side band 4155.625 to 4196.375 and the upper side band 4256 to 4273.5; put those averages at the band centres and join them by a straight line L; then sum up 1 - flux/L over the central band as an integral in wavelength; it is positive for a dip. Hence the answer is 1.69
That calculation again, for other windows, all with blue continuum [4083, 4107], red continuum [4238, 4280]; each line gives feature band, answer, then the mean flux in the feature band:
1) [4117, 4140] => 1.0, 3.7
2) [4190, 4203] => 1.2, 3.38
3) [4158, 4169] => 0.5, 3.61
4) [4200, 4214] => 1.4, 3.32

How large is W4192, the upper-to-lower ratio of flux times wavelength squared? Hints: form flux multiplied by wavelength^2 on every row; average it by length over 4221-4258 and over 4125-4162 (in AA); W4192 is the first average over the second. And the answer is 1.06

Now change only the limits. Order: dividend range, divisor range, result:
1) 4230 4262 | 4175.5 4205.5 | 1.10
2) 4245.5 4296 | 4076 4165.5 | 1.02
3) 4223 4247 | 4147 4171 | 1.08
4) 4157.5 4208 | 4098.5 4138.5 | 0.94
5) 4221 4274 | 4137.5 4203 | 1.06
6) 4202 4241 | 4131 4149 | 1.02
